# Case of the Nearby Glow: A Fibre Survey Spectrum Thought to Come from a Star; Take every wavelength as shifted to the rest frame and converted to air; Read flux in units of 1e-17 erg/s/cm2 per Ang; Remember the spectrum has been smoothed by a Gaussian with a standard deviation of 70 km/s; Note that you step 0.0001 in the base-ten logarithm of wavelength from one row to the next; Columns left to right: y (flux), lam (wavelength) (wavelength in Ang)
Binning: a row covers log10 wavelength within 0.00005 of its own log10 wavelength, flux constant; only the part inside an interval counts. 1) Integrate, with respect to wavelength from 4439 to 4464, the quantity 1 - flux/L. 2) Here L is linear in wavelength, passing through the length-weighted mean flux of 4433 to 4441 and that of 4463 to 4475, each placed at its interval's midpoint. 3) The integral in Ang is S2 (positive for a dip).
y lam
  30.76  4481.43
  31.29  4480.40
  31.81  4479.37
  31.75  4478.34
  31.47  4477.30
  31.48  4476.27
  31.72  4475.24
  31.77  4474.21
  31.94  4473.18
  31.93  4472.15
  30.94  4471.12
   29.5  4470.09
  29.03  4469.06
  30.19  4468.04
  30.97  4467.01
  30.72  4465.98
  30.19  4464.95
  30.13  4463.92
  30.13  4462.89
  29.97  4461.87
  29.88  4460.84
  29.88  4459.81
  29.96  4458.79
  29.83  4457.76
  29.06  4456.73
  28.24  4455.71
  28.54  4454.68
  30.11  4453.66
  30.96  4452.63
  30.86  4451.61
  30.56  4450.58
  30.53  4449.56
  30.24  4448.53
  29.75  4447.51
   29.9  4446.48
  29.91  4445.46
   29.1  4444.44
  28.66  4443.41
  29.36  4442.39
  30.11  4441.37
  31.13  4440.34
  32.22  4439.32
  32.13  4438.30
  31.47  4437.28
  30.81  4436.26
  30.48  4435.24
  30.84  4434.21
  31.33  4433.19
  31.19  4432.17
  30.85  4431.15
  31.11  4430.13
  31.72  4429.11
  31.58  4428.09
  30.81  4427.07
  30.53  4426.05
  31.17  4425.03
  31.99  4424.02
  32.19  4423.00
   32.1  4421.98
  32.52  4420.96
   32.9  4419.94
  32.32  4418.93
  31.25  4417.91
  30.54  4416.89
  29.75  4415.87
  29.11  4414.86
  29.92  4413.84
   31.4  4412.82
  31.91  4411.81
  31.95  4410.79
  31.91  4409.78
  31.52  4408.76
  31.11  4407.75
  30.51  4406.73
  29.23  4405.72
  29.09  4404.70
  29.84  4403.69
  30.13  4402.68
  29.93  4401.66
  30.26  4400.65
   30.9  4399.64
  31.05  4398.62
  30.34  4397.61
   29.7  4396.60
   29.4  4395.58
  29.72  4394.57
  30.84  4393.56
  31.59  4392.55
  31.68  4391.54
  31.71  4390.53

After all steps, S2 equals 0.8 Ang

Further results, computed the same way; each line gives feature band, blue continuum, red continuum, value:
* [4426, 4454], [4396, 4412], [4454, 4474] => -0.35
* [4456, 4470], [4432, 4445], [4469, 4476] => 0.47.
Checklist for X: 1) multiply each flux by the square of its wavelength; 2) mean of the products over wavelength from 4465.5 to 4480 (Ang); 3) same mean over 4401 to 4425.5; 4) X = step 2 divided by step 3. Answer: 1.0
